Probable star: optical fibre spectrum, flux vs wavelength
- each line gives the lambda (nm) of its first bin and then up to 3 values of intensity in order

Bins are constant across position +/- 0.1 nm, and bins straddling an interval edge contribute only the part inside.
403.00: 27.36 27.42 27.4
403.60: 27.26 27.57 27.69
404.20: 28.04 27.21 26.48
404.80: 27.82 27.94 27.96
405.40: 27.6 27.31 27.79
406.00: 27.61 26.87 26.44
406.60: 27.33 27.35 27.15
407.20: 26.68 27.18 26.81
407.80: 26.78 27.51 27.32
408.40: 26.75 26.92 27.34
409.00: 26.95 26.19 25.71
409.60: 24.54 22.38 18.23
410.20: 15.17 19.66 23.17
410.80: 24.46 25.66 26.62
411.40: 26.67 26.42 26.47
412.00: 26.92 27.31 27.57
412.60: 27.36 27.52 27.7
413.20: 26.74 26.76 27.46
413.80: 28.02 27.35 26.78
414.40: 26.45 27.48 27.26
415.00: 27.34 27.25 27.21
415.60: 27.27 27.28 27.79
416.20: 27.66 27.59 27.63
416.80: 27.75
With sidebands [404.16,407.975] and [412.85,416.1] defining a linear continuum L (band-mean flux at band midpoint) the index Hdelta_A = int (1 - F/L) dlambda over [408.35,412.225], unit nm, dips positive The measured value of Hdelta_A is 0.38 nm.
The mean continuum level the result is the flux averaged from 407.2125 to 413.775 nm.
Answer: 25.7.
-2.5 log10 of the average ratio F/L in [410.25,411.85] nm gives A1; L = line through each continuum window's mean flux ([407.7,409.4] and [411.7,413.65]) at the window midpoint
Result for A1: 0.107 mag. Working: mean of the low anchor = 26.9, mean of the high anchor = 27.2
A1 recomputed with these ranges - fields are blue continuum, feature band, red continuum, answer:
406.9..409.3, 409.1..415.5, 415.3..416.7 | 0.064 mag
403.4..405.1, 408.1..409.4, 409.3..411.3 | -0.129 mag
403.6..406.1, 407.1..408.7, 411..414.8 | 0.015 mag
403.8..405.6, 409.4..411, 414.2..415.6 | 0.253 mag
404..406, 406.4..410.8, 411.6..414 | 0.095 mag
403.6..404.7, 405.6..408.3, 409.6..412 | -0.060 mag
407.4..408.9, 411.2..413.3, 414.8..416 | 0.006 mag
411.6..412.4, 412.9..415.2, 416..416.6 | 0.002 mag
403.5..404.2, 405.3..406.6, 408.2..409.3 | 0.000 mag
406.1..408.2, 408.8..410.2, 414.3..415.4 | 0.148 mag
